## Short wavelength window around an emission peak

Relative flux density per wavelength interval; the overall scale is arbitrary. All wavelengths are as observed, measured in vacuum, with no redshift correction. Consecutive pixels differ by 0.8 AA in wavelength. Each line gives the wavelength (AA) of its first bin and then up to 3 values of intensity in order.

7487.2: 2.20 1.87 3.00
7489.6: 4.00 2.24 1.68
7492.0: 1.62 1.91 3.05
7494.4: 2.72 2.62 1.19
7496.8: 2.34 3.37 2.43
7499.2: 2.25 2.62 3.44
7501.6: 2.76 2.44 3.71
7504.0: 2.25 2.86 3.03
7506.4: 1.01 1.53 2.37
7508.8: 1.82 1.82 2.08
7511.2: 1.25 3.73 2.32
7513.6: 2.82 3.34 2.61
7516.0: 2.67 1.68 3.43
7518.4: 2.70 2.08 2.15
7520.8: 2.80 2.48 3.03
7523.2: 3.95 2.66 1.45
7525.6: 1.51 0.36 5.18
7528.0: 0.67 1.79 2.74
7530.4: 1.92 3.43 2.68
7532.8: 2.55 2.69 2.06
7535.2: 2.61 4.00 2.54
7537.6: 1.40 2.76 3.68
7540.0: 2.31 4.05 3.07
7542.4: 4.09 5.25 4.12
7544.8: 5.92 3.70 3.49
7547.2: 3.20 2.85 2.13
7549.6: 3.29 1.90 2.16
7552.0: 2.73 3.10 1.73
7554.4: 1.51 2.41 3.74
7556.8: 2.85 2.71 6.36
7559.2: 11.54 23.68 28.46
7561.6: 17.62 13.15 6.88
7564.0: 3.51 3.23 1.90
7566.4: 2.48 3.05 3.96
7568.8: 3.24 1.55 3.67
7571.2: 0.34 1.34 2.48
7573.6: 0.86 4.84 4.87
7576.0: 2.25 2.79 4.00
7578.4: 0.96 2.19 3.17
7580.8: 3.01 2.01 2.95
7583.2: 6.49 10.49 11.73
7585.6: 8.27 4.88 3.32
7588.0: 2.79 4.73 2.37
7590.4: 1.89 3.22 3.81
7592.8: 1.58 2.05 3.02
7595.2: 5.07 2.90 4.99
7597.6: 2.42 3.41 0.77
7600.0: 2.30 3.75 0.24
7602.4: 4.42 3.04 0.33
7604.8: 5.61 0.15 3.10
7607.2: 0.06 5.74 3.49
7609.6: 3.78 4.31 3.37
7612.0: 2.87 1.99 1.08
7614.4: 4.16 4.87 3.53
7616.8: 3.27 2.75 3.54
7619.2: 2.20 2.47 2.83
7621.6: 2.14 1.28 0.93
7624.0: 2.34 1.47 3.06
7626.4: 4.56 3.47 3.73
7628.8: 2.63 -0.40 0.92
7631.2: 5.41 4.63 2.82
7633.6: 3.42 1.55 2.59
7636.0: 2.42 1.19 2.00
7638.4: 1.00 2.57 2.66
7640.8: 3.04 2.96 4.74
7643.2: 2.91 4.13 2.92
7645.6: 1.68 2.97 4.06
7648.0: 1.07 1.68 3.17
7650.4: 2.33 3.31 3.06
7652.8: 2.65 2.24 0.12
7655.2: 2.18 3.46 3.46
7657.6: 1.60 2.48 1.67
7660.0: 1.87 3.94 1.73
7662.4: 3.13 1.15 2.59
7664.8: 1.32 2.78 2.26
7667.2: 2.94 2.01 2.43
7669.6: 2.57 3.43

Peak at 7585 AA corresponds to [N II] 6583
